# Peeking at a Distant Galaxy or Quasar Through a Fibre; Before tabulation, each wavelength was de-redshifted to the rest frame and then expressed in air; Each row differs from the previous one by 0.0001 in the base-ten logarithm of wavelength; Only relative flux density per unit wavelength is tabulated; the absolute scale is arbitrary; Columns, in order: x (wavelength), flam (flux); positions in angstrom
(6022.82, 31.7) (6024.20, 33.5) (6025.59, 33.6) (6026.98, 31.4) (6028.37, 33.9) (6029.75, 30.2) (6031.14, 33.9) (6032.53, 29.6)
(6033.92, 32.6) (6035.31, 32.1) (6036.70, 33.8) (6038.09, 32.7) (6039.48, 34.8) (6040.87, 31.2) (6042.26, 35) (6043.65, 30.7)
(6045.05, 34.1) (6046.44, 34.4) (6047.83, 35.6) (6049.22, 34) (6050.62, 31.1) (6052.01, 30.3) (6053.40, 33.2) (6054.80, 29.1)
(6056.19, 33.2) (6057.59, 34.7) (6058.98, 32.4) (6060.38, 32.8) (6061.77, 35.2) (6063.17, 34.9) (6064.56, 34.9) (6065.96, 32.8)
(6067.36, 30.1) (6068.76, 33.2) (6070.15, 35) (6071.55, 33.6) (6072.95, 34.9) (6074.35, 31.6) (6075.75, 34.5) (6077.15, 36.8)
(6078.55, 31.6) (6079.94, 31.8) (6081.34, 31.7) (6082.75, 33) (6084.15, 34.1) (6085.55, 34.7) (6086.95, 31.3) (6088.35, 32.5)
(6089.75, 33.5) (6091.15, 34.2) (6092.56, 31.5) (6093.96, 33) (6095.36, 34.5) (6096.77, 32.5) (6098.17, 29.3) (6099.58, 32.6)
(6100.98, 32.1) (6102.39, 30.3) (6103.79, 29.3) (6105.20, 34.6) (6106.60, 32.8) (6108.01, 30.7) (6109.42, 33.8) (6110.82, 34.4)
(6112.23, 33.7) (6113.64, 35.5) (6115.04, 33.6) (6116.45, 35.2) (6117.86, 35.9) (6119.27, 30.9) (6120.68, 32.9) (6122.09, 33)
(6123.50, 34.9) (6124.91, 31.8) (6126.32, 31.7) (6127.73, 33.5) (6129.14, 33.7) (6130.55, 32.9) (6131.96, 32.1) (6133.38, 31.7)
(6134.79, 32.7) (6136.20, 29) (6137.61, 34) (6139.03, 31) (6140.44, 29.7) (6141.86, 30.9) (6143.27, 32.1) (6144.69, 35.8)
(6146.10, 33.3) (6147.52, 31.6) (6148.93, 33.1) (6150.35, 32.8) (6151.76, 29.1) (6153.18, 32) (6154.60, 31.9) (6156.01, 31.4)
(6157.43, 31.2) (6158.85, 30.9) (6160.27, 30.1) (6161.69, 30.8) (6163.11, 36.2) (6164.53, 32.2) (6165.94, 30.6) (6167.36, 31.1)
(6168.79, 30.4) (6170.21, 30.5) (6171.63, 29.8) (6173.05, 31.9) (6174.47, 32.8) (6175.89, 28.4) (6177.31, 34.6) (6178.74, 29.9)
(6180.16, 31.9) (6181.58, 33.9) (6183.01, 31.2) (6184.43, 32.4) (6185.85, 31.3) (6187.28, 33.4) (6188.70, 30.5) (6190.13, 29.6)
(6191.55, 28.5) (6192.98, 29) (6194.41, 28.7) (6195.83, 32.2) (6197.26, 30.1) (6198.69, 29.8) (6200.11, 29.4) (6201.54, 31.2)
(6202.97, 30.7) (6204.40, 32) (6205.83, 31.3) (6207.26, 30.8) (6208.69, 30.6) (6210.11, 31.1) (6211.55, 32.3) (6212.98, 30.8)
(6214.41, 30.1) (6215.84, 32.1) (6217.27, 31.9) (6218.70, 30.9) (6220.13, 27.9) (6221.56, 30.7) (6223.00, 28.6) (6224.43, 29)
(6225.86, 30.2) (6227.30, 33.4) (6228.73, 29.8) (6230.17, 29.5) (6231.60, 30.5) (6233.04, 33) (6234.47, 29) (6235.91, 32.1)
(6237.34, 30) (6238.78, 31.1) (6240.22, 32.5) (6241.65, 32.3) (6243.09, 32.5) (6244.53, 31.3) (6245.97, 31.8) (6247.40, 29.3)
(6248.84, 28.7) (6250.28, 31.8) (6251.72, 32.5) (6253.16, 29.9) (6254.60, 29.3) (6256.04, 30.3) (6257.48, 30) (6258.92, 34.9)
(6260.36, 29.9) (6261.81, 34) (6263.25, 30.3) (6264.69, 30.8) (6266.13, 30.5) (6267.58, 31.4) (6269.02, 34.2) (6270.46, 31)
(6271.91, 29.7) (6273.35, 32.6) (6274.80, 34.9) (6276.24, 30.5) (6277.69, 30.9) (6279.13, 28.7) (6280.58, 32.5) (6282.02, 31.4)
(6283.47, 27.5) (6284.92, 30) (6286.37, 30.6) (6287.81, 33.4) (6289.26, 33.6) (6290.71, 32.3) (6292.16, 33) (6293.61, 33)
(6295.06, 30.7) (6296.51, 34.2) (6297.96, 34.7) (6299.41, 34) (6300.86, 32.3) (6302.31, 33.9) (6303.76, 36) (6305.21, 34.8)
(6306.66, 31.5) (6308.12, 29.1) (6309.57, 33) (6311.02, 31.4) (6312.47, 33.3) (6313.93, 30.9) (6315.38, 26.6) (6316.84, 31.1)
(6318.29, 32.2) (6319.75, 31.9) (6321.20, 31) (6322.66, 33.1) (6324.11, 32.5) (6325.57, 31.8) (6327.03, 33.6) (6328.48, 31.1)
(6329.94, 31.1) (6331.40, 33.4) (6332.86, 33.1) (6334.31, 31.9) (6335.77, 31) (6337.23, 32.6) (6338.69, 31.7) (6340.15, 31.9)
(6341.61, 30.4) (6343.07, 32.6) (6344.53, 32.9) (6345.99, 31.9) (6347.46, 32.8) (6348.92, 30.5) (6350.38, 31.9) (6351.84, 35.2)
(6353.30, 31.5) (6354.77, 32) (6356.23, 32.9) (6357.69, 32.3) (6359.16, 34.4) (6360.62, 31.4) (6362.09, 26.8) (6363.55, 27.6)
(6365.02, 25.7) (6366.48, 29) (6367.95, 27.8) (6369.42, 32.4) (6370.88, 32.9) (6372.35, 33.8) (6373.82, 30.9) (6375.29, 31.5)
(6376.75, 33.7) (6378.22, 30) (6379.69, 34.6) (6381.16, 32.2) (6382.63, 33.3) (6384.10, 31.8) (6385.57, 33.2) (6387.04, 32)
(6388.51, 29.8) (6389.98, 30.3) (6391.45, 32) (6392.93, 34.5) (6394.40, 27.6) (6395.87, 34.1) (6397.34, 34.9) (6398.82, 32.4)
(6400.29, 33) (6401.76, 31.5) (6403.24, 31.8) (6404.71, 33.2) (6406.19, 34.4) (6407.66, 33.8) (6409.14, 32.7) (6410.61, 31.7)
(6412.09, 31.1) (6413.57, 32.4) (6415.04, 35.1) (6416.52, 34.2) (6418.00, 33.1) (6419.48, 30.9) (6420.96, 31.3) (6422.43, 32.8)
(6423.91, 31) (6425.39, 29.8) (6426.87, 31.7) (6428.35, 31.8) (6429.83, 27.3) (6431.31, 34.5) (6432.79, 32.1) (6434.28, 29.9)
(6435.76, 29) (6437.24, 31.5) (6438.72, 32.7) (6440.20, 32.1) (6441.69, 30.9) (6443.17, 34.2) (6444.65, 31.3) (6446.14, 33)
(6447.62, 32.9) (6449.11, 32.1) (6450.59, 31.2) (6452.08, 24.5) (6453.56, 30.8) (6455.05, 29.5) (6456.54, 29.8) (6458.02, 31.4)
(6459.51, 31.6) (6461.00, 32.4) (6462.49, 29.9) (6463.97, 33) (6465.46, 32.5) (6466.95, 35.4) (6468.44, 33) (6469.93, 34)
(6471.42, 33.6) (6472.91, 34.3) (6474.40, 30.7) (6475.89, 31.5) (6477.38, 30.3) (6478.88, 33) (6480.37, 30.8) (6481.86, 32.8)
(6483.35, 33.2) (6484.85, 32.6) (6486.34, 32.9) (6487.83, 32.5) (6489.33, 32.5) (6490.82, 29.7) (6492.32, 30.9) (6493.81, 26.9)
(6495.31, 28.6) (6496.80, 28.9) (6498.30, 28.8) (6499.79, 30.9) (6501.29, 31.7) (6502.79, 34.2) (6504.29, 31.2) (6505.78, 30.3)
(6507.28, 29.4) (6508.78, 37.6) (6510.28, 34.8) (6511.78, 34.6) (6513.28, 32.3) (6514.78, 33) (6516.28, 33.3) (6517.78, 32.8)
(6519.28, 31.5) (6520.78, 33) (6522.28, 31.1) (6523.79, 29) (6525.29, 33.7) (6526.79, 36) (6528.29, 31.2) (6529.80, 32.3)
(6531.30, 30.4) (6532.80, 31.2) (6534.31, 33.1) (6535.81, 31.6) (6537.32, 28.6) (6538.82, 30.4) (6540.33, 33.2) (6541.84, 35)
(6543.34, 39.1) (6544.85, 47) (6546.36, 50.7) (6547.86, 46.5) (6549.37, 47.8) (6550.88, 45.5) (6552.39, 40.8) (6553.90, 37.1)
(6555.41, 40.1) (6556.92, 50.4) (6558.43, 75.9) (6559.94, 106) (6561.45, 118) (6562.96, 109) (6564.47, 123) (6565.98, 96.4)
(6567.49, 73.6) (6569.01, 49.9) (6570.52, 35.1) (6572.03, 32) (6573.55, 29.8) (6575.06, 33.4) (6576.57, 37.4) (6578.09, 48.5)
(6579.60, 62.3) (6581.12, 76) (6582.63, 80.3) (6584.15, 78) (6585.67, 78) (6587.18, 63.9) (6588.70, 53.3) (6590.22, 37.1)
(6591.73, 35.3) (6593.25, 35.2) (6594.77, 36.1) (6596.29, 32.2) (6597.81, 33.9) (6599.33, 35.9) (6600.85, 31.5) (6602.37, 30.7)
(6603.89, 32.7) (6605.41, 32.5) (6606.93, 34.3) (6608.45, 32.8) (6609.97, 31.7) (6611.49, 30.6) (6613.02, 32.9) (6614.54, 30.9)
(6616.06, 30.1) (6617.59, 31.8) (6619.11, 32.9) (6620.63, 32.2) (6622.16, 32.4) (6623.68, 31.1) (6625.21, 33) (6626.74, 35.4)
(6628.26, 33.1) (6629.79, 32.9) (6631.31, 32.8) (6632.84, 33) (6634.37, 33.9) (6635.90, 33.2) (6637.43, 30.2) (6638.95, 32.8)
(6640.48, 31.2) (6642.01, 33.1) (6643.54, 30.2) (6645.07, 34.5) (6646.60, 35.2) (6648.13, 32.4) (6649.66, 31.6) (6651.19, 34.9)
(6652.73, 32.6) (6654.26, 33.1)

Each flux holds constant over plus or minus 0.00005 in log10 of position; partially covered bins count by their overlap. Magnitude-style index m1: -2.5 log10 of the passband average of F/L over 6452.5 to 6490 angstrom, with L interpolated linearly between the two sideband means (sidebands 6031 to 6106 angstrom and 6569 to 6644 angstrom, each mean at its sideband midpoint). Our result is 0.161 mag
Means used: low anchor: 32.9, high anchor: 38.7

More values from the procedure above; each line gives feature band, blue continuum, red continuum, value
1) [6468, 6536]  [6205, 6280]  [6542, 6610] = 0.44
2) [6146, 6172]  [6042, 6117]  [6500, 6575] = 0.12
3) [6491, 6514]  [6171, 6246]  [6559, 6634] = 0.36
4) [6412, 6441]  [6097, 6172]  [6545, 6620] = 0.36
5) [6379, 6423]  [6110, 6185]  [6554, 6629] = 0.27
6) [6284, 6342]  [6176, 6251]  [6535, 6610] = 0.13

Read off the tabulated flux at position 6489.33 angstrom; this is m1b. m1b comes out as 32.5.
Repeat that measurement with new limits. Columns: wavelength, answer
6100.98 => 32.1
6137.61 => 34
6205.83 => 31.3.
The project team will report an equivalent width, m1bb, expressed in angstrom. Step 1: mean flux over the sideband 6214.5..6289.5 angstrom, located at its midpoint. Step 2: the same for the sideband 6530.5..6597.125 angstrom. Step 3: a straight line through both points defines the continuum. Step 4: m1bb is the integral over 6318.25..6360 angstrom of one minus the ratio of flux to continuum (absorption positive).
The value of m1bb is 5.53 angstrom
